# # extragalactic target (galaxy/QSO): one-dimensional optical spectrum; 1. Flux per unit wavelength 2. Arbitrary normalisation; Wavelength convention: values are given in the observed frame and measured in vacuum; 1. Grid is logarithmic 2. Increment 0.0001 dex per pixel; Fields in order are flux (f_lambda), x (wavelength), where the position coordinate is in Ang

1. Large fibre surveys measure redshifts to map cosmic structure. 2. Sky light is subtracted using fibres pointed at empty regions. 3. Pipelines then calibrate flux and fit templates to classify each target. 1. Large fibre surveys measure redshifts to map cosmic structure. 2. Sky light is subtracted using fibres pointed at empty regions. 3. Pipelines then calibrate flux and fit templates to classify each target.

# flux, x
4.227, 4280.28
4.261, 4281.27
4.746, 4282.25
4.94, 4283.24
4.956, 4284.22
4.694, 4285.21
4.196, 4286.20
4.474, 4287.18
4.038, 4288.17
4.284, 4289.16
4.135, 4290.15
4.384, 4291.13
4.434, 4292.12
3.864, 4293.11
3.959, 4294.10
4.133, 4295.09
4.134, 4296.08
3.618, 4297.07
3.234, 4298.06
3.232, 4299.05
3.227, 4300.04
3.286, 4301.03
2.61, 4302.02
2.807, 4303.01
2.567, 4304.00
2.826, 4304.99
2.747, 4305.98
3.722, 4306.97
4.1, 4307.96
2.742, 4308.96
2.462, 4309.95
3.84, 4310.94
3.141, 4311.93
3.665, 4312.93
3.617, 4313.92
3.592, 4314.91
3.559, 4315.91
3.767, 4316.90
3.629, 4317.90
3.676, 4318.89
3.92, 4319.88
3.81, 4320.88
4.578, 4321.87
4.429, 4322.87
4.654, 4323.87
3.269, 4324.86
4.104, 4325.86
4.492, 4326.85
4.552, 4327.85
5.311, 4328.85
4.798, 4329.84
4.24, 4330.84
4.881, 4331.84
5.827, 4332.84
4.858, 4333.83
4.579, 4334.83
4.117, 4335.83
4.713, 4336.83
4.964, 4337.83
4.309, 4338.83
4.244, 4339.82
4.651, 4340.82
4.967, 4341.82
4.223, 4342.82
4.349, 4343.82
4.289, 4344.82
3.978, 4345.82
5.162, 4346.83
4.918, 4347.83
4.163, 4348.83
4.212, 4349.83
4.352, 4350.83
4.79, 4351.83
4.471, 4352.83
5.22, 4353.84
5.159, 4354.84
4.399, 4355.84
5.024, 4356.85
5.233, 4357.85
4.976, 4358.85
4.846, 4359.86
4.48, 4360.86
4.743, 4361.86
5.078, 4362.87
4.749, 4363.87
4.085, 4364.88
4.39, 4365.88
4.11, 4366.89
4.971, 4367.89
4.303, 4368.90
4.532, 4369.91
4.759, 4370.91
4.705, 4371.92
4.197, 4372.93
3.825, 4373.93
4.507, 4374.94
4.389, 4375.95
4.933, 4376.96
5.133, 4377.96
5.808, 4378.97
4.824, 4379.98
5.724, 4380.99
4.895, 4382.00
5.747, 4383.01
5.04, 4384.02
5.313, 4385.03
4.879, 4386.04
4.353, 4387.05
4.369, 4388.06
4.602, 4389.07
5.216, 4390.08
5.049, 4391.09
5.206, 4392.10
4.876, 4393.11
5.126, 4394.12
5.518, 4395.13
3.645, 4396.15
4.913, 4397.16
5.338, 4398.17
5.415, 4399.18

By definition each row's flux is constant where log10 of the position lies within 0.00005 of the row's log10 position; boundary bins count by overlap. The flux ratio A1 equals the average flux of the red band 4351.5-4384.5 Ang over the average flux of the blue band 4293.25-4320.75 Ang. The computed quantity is 1.4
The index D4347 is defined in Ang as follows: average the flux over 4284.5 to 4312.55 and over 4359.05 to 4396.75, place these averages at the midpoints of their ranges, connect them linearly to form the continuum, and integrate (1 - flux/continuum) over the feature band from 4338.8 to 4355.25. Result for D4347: -0.9 Ang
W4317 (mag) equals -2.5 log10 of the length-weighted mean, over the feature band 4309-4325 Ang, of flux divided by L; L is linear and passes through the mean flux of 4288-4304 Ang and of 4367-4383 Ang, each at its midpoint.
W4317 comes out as 0.074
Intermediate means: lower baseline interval 3.67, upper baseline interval 4.78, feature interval 3.71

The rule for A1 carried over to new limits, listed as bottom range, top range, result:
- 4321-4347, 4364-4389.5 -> 1.04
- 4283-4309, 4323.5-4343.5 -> 1.22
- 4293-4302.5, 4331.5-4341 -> 1.34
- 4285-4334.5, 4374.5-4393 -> 1.29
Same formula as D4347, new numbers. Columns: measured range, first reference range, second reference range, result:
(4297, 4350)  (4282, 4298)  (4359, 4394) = 5.9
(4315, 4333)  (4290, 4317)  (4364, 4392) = -2.0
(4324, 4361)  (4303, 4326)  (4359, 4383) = -4.5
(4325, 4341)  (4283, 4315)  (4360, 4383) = -1.8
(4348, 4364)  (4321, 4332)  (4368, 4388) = -0.3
